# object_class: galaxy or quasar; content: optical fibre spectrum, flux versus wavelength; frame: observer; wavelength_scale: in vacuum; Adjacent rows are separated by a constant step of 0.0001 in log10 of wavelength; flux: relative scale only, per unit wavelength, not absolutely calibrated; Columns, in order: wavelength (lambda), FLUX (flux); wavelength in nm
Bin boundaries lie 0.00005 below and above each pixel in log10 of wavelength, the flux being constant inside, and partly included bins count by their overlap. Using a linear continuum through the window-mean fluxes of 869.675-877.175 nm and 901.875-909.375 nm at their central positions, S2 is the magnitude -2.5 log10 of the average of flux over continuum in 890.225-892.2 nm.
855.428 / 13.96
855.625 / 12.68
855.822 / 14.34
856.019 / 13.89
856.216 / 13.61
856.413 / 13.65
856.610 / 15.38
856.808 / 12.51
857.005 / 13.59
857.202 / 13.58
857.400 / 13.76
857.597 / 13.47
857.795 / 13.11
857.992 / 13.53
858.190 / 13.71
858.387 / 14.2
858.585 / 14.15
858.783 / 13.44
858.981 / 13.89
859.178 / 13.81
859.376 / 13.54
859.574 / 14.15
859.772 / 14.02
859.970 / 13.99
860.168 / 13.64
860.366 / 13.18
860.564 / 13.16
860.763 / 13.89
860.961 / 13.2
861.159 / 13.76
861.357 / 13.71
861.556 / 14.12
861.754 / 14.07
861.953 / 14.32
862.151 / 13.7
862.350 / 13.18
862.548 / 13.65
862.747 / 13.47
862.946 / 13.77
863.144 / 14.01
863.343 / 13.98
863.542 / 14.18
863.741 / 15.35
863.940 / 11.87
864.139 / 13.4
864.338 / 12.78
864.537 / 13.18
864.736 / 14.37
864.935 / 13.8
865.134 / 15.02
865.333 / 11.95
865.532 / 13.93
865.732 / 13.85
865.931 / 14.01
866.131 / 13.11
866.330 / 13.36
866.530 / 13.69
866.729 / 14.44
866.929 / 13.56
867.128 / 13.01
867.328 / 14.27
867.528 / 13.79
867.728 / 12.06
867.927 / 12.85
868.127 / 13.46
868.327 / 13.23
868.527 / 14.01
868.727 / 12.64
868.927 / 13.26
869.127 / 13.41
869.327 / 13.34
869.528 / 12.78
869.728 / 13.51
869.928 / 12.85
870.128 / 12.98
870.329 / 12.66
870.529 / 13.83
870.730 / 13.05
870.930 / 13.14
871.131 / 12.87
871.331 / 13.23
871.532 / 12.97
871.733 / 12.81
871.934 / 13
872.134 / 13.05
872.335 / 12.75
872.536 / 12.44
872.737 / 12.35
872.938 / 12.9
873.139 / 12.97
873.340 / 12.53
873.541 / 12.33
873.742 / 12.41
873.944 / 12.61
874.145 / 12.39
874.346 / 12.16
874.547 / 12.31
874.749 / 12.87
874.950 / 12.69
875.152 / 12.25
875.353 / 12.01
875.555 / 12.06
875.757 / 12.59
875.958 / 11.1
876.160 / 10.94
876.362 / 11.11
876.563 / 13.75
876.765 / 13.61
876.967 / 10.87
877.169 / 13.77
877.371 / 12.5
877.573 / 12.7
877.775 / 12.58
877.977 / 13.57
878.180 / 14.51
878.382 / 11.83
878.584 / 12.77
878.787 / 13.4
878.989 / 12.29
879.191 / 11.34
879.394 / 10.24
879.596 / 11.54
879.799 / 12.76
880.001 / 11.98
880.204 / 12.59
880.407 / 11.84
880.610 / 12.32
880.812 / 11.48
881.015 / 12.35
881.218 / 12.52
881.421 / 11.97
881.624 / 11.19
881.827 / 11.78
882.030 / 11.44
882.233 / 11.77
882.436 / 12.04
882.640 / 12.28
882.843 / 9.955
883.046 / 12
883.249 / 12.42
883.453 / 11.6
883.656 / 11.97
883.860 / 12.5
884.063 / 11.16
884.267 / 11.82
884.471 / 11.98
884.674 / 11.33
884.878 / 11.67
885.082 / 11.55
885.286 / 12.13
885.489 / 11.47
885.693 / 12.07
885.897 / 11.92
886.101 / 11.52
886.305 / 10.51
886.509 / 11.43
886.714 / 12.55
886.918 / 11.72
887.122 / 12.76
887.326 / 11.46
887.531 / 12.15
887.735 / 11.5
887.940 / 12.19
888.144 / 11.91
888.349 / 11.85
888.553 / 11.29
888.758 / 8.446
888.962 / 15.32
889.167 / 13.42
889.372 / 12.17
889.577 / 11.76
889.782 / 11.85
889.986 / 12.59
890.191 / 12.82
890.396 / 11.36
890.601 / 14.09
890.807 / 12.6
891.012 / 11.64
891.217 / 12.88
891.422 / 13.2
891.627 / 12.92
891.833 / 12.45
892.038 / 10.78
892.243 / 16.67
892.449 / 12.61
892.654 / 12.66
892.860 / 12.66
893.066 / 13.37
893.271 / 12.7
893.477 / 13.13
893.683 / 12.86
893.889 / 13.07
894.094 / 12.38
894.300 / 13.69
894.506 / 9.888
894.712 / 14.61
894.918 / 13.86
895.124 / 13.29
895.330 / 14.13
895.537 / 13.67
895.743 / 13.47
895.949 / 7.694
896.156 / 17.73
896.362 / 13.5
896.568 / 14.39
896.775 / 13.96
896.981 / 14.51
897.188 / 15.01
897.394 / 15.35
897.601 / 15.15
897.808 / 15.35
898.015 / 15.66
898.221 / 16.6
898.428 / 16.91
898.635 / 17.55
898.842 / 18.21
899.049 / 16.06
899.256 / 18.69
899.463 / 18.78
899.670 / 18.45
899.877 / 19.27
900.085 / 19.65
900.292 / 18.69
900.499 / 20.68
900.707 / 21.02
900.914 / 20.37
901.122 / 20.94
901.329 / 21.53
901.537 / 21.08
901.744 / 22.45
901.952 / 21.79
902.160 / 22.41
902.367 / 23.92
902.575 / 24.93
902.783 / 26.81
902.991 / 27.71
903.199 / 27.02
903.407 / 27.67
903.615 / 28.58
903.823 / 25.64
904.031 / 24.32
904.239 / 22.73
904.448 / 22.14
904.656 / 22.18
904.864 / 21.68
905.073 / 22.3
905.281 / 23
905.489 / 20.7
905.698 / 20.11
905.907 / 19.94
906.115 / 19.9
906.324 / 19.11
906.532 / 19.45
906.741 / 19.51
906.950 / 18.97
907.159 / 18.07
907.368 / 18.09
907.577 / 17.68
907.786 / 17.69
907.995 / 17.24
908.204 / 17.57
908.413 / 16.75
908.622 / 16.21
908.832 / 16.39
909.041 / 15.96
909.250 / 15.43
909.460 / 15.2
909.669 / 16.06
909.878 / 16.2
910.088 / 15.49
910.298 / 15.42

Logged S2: 0.34 mag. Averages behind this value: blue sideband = 12.6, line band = 12.6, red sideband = 21.1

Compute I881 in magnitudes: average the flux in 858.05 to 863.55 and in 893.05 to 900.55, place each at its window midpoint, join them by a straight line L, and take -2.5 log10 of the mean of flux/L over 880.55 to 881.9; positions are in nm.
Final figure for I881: 0.22 mag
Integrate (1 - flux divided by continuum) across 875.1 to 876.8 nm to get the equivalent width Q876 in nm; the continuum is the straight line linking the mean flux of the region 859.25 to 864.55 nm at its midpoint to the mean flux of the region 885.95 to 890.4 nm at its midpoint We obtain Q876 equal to 0.09 nm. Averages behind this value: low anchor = 13.7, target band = 12.1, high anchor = 11.9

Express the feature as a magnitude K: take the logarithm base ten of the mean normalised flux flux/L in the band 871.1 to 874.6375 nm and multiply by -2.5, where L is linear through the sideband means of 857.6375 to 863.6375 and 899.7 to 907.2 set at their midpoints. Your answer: 0.26 mag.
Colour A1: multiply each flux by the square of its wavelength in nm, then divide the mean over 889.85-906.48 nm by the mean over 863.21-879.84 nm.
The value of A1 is 1.44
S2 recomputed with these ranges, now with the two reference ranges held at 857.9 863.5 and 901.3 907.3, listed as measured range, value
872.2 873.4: 0.268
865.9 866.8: 0.094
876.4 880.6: 0.357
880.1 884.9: 0.466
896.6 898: 0.381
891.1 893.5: 0.477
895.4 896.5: 0.493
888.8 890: 0.473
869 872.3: 0.203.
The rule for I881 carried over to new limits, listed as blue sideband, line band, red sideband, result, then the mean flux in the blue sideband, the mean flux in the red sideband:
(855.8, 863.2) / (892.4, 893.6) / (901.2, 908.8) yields 0.45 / 13.7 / 21.5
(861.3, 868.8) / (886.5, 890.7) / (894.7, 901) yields 0.26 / 13.6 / 16.2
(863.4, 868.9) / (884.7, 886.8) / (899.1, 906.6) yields 0.48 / 13.5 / 22.1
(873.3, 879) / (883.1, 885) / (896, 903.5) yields 0.24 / 12.5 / 19.4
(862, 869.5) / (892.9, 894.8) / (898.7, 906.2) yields 0.48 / 13.5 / 22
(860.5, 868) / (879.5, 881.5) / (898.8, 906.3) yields 0.38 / 13.6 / 22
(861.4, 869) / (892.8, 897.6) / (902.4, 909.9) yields 0.36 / 13.6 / 20.6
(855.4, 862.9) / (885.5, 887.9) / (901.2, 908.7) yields 0.49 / 13.7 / 21.6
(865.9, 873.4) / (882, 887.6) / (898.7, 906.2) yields 0.41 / 13.2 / 22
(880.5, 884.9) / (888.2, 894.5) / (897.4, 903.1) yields 0.25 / 11.8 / 20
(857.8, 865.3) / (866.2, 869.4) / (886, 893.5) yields 0.00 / 13.7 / 12.3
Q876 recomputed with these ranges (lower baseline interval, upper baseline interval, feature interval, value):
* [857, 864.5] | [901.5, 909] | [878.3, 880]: 0.49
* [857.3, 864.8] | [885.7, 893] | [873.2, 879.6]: 0.27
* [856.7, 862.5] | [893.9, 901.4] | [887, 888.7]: 0.40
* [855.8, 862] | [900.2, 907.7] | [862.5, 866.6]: 0.31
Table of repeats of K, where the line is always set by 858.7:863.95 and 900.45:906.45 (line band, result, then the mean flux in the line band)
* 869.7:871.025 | 0.20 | 13.1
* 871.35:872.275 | 0.23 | 13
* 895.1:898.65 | 0.42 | 14.6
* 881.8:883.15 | 0.50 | 11.6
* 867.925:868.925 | 0.15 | 13.3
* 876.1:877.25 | 0.35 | 12.4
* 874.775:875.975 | 0.34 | 12.2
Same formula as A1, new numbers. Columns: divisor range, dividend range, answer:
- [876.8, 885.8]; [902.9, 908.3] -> 1.88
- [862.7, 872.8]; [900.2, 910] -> 1.69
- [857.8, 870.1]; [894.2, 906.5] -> 1.53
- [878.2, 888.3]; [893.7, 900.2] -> 1.32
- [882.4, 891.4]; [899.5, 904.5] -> 1.98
